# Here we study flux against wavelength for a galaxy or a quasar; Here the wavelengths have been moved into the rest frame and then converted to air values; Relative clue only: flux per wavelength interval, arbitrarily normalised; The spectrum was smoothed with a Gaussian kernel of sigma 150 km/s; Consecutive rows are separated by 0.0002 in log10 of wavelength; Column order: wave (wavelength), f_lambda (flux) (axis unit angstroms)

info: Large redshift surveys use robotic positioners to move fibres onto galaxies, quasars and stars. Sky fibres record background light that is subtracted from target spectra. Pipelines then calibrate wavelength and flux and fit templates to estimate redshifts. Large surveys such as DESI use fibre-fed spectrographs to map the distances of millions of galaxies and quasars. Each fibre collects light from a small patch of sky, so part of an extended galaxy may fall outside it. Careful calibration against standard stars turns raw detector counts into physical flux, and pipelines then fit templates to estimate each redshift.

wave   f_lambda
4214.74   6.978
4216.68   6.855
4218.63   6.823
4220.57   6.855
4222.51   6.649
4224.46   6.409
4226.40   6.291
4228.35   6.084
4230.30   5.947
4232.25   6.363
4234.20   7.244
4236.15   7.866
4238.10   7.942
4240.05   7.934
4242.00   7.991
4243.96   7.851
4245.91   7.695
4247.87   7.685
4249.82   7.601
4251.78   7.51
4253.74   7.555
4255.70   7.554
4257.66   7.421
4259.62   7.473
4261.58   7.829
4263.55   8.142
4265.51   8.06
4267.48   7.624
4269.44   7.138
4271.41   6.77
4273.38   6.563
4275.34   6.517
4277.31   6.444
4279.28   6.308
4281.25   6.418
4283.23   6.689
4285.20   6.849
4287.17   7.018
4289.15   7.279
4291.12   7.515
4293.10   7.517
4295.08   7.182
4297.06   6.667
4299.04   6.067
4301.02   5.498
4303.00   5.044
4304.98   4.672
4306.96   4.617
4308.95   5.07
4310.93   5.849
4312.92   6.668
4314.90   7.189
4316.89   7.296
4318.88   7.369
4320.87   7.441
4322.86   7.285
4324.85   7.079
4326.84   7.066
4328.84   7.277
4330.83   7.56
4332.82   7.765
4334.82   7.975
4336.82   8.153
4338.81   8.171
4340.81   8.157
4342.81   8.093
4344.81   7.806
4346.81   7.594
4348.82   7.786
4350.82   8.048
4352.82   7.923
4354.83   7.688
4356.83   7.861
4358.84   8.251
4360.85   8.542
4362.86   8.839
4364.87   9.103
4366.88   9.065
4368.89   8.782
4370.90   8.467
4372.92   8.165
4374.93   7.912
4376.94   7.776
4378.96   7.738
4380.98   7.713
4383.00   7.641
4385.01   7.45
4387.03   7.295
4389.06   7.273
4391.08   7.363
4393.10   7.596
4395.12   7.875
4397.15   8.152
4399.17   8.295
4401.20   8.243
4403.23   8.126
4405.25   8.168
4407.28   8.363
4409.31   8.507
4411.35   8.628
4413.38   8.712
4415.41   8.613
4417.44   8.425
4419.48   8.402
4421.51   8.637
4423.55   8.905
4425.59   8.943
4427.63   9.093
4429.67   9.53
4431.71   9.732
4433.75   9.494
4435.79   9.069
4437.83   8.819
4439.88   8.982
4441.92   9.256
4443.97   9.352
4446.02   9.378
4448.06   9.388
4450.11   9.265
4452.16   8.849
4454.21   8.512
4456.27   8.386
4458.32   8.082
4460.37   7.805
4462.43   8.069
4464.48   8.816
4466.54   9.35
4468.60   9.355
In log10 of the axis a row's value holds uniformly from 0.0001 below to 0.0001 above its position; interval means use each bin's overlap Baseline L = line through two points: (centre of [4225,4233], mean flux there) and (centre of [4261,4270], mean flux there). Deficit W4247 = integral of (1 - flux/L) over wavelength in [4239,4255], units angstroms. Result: -1.8 angstroms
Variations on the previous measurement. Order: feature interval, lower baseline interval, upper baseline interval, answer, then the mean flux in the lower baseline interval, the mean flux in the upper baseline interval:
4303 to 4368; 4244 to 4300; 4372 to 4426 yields 1.8 angstroms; 7.19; 8.1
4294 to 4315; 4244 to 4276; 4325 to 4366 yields 5.2 angstroms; 7.47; 7.97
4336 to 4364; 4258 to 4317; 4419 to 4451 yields -1.3 angstroms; 6.66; 9.15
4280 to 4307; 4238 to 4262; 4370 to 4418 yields 4.7 angstroms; 7.68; 8.02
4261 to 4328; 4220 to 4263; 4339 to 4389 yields 7.8 angstroms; 7.27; 8.06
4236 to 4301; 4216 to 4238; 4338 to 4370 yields -0.6 angstroms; 6.72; 8.23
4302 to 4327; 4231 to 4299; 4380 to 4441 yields 4.3 angstroms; 7.28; 8.41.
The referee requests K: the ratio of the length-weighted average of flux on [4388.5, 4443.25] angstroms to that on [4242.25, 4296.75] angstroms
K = 1.18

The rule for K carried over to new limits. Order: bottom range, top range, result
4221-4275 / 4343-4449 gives 1.15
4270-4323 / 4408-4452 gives 1.38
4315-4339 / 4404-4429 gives 1.15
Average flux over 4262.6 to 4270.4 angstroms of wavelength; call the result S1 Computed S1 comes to 7.75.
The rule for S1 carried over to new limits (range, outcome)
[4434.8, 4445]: 9.09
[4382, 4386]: 7.56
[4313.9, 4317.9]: 7.25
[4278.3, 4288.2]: 6.66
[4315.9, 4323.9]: 7.35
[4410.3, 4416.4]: 8.64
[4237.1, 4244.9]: 7.93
